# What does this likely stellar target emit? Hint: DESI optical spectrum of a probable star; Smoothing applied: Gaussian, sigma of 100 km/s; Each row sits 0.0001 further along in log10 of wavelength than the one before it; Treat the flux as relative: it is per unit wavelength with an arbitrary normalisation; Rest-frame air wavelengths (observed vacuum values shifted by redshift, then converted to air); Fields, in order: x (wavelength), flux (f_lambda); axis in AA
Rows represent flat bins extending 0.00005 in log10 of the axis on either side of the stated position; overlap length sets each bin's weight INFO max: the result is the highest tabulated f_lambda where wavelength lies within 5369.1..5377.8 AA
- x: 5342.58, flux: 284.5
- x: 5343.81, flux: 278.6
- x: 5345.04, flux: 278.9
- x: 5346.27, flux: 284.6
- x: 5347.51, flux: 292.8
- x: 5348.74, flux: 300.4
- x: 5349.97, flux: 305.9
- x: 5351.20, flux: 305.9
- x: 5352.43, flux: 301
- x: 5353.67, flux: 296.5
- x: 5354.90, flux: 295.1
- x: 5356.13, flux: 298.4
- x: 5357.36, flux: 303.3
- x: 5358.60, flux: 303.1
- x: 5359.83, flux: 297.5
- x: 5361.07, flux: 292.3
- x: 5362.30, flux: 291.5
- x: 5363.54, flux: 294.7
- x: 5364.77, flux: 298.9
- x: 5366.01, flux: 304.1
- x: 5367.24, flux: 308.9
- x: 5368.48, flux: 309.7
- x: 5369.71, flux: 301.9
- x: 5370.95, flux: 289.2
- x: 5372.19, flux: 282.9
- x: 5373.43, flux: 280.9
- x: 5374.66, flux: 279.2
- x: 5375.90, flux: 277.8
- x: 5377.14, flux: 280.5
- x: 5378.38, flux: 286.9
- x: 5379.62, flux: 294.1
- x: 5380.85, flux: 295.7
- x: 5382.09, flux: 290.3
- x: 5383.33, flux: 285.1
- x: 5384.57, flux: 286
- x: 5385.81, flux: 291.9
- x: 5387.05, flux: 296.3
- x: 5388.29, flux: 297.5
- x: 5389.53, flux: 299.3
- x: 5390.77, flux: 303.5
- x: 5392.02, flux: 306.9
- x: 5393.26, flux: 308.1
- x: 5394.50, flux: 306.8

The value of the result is 301.9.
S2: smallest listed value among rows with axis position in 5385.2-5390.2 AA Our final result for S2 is 291.9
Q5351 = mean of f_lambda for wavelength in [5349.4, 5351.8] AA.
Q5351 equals 306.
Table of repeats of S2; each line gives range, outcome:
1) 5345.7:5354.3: 284.6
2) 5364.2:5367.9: 298.9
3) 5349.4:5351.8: 305.9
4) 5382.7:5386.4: 285.1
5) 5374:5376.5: 277.8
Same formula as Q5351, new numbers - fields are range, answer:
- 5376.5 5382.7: 290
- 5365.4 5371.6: 303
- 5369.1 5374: 288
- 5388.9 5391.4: 301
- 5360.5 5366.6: 296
